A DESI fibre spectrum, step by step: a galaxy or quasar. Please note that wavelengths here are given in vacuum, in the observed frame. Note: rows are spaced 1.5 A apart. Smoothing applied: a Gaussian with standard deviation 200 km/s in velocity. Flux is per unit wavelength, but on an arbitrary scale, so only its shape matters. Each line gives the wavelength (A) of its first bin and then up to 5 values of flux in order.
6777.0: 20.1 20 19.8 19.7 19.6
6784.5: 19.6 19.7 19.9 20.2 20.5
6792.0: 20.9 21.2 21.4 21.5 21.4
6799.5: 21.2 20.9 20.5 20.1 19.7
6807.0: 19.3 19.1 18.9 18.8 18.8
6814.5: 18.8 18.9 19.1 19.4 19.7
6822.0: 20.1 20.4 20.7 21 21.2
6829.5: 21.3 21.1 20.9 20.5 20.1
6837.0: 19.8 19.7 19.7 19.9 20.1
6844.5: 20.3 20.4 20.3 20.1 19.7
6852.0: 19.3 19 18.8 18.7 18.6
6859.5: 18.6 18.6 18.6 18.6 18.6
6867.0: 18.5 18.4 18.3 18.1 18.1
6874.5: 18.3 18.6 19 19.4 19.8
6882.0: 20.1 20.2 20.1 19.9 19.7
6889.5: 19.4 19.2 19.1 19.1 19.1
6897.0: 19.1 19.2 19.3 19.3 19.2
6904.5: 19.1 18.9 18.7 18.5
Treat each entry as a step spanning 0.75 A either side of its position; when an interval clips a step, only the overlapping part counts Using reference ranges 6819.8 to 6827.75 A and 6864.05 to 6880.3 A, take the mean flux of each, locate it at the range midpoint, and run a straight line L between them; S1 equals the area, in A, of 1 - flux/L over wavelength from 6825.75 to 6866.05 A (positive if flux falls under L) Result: -0.4 A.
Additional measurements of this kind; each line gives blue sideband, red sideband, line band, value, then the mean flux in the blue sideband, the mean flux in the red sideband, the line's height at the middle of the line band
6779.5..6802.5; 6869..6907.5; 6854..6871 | 0.8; 20.5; 19.2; 19.5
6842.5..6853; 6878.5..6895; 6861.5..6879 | 1.1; 20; 19.6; 19.8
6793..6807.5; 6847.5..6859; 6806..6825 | 0.9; 20.7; 19.2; 20.3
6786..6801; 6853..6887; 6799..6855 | 0.1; 20.9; 18.9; 20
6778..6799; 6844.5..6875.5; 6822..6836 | -0.9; 20.4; 18.9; 19.6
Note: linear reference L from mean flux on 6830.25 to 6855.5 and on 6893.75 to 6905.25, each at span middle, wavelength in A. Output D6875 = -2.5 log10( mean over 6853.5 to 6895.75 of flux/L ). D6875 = 0.03 mag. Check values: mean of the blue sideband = 20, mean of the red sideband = 19.2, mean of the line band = 19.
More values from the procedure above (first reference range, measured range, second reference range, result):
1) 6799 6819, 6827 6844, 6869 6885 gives -0.058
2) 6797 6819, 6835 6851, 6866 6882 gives -0.047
